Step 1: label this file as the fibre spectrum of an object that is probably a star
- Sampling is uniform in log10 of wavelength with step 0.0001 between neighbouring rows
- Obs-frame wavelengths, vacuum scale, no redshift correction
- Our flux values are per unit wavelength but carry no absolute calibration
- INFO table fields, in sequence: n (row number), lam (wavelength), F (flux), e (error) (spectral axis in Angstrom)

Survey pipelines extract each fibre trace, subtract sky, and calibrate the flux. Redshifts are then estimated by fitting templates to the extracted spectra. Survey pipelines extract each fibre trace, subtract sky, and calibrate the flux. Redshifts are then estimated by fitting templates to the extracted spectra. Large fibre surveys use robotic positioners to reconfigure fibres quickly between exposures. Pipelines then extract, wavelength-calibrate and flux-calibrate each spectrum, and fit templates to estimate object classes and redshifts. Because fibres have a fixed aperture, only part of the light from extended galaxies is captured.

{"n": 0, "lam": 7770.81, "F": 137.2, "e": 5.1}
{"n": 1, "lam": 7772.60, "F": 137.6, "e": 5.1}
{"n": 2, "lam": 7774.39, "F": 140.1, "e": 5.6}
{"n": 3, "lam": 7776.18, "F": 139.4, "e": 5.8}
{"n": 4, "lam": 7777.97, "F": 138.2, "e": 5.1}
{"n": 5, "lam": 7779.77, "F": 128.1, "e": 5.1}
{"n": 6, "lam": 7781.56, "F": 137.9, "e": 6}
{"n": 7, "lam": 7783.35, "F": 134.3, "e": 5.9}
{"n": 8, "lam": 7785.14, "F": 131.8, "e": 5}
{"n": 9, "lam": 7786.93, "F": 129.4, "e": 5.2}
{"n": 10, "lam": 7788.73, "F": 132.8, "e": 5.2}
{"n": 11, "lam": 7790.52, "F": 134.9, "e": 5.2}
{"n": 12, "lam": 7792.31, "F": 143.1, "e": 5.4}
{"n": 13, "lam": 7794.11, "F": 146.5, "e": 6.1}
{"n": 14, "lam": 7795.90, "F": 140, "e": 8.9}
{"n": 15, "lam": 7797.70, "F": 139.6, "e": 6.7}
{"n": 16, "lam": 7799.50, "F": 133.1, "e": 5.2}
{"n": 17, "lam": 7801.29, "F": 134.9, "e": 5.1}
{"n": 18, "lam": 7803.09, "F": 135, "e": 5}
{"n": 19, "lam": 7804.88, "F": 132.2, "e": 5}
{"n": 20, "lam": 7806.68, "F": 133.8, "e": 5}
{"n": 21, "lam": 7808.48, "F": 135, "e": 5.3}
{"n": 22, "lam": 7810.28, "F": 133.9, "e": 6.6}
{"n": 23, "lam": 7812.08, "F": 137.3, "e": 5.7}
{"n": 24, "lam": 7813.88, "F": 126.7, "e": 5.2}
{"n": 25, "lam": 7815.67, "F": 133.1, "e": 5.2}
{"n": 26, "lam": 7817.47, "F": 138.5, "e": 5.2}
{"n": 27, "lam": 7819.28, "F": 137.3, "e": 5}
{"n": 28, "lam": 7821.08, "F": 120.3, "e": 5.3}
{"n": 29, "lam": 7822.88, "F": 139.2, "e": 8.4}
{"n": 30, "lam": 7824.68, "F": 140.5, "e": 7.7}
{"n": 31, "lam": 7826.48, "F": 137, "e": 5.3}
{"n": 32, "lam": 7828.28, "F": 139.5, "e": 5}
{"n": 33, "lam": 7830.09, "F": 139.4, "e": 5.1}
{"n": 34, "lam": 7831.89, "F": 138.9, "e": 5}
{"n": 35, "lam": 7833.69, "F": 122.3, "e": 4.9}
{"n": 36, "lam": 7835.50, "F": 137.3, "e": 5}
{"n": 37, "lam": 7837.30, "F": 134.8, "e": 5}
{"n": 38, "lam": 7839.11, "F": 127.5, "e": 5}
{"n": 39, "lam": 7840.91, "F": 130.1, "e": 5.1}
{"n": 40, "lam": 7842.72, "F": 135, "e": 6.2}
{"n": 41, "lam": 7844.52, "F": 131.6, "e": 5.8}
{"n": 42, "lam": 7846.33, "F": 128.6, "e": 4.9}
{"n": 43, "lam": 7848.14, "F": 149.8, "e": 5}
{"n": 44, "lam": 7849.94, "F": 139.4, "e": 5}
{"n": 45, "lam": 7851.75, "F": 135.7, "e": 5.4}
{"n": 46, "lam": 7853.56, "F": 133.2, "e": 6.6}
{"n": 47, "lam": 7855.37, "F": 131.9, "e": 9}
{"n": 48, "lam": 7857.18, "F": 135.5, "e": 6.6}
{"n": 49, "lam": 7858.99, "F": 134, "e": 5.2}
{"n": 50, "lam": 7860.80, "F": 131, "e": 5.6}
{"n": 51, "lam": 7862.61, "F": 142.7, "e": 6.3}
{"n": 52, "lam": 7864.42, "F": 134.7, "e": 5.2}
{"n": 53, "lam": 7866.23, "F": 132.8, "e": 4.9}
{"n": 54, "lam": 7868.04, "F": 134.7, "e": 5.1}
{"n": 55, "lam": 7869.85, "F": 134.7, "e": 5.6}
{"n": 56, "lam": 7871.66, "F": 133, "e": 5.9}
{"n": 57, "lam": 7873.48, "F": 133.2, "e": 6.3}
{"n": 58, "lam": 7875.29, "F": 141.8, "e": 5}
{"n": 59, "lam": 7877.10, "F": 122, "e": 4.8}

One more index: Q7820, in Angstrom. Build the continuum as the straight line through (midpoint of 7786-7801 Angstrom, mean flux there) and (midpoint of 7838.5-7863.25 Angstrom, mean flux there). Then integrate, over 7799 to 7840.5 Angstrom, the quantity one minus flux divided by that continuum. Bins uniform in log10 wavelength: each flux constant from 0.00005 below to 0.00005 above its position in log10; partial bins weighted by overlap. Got 0.6 Angstrom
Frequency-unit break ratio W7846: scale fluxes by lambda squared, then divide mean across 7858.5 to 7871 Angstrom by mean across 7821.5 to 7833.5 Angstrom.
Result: 0.99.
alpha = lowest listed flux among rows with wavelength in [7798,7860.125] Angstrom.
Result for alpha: 120.3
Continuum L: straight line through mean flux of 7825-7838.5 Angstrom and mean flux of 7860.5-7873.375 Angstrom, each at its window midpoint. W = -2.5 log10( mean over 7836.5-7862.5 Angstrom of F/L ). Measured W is 0.007 mag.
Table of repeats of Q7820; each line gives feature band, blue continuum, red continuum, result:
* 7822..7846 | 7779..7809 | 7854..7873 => 0.03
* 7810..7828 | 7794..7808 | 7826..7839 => 0.13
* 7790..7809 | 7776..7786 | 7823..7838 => -0.27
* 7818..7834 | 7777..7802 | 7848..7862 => 0.04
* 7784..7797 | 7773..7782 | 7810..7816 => -0.17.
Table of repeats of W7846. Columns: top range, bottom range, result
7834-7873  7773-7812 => 1.00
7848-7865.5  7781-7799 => 1.01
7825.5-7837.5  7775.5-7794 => 1.01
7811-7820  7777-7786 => 1.01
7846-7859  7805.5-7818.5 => 1.03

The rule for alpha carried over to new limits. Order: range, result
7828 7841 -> 122.3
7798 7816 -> 126.7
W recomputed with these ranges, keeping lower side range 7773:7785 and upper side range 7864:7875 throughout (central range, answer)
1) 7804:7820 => 0.01 mag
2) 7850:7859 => 0.00 mag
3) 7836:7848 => 0.02 mag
